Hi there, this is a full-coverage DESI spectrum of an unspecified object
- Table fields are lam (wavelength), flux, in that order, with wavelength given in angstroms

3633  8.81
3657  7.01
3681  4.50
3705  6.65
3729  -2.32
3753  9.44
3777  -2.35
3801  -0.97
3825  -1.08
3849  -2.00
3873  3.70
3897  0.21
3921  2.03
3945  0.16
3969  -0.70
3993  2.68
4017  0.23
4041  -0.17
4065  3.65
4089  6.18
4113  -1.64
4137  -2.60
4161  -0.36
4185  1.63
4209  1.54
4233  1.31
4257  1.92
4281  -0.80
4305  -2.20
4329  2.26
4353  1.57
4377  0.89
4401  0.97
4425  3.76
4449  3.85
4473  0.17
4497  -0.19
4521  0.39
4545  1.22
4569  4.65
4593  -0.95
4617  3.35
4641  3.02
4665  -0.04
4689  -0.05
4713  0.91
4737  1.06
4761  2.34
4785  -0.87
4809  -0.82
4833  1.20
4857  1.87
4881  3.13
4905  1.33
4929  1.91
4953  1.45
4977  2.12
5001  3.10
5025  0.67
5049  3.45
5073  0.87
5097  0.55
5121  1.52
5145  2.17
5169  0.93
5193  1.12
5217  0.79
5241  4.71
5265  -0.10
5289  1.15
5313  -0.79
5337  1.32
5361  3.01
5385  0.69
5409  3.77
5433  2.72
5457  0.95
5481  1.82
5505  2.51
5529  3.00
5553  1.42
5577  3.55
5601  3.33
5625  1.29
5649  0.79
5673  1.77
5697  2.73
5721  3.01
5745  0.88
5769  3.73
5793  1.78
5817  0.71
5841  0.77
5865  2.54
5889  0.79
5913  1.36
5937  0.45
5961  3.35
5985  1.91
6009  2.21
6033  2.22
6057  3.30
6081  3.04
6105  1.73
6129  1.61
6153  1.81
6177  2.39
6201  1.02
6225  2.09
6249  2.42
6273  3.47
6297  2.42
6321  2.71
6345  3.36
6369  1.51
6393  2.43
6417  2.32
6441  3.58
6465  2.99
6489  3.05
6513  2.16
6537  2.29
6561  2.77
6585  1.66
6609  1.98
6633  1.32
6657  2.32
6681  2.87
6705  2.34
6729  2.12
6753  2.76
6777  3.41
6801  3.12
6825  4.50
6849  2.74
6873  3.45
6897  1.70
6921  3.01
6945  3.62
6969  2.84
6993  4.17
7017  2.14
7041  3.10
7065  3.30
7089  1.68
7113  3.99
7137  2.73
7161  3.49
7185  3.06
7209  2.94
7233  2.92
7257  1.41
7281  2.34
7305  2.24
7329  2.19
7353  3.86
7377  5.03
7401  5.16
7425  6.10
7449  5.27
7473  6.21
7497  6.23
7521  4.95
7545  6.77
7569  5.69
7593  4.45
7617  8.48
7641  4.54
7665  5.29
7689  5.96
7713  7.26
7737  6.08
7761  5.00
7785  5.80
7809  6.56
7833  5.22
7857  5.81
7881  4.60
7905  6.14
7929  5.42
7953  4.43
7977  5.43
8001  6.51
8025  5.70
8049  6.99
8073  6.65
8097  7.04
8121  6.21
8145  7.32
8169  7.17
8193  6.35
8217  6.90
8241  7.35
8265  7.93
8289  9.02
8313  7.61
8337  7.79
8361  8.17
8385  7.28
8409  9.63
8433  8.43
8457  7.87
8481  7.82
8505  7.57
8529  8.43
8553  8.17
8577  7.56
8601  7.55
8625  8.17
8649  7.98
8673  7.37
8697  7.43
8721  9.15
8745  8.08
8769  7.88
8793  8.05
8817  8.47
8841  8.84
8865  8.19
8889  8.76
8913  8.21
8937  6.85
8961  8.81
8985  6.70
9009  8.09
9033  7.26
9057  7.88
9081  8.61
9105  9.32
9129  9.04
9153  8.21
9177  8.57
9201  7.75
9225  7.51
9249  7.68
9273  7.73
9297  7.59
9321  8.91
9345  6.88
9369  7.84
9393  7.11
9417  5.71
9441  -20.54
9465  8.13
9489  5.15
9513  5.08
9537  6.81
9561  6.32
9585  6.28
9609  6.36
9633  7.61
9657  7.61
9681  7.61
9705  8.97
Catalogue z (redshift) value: 0.846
